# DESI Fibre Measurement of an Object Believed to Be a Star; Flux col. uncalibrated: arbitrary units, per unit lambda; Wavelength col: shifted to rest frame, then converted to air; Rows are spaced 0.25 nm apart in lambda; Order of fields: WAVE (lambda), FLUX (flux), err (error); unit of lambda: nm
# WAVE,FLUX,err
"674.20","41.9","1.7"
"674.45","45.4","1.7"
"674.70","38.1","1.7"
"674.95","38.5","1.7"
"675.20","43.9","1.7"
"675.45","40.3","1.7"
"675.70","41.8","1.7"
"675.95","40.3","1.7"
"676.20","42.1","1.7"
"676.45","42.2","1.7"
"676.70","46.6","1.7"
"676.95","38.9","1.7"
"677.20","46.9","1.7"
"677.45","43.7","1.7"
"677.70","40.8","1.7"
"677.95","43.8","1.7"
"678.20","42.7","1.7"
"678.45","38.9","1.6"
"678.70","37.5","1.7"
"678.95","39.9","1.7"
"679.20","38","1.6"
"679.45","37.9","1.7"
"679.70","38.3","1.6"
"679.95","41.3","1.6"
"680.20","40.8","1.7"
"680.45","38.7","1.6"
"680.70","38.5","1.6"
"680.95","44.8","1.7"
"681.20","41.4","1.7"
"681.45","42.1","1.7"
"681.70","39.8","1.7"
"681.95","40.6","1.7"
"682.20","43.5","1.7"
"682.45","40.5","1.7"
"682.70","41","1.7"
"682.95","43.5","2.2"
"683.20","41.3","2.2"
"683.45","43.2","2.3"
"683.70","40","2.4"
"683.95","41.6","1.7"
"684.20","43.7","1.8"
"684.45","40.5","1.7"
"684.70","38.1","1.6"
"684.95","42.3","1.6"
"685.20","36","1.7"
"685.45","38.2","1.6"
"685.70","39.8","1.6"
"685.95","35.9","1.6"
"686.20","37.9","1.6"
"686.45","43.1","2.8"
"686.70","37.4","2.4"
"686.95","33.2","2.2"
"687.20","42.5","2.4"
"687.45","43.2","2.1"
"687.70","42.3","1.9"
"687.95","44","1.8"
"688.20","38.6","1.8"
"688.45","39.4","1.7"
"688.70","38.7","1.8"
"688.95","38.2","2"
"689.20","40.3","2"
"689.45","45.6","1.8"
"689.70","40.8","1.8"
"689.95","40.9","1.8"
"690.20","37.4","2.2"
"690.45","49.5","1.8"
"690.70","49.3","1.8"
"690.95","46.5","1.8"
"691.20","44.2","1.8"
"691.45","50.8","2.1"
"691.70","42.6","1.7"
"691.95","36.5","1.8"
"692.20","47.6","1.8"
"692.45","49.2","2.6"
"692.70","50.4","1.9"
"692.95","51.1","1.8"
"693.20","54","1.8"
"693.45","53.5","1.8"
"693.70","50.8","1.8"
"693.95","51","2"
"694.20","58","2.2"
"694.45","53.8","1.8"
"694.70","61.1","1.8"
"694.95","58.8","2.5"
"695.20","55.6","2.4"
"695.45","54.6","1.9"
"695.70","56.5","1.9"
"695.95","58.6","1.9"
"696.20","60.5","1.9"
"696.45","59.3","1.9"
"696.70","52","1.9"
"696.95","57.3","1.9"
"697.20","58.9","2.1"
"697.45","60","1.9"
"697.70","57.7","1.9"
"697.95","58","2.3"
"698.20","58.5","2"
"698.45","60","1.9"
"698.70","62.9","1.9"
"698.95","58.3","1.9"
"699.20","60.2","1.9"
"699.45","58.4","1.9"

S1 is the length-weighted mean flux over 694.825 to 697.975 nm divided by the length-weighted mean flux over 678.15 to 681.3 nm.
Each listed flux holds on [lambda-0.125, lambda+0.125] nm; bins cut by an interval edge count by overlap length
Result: 1.44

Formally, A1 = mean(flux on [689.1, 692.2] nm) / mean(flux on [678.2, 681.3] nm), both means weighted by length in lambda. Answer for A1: 1.10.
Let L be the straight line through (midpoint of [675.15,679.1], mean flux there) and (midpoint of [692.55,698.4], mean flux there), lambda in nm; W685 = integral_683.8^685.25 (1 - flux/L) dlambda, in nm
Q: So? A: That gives 0.21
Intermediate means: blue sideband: 41.8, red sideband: 56.1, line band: 40.6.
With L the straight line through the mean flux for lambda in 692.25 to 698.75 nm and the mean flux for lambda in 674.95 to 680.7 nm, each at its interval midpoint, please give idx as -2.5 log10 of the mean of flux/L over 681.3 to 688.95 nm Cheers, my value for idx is 0.17 mag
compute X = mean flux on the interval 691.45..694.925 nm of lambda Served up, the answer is 51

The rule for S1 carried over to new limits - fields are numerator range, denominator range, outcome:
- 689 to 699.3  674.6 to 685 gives 1.27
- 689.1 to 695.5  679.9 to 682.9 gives 1.19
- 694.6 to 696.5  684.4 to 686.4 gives 1.50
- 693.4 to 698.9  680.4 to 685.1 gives 1.38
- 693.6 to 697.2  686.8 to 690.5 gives 1.38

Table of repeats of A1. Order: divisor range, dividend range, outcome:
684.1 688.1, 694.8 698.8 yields 1.46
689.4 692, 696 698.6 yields 1.32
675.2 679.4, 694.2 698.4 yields 1.39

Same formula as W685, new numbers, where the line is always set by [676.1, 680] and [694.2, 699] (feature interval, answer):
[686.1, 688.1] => 0.36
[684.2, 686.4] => 0.40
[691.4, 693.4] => 0.23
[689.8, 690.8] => 0.16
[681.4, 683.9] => 0.21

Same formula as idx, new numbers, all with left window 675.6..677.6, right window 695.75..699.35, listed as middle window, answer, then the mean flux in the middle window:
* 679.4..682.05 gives 0.138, 40.4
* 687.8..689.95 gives 0.267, 40.7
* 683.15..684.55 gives 0.158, 41.8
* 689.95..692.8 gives 0.185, 45.6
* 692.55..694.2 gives 0.066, 52.2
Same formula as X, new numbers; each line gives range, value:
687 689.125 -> 40.6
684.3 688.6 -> 39.6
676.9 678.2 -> 43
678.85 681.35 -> 40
